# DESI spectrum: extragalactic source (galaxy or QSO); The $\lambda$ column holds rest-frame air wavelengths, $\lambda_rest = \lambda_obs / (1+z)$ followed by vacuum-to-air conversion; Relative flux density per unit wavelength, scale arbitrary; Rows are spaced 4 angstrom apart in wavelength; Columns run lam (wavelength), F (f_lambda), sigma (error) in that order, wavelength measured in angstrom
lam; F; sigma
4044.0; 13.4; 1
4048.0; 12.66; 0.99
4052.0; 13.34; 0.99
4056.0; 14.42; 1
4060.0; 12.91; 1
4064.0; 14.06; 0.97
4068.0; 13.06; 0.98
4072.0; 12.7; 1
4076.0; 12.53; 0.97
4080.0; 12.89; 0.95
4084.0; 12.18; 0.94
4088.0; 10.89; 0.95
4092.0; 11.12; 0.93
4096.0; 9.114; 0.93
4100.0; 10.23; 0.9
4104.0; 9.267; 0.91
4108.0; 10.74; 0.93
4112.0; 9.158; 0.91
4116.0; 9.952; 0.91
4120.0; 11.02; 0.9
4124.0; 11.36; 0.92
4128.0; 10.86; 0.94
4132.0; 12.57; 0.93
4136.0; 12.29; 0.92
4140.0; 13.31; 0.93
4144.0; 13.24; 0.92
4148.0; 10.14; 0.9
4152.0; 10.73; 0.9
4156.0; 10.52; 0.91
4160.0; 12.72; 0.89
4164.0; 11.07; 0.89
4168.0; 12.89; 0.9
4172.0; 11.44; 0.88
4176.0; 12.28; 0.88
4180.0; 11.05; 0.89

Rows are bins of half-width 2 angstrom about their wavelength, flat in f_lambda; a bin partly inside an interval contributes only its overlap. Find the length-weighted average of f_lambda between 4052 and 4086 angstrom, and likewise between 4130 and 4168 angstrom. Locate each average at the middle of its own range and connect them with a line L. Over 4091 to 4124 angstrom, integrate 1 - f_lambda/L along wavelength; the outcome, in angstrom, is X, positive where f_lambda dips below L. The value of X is 6.3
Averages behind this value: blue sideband 13.1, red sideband 11.9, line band 10.1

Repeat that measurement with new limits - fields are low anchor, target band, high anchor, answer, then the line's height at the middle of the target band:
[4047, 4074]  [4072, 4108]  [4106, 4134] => 2.99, 12.1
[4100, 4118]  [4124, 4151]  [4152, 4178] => -2.94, 10.8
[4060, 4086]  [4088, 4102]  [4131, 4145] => 2.85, 12.9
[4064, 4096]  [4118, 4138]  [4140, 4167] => 0.27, 11.8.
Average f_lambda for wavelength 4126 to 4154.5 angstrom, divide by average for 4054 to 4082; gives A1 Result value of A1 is 0.9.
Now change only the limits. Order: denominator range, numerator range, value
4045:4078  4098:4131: 0.79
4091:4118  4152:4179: 1.18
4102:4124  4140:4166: 1.14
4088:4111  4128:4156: 1.17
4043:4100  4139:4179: 0.95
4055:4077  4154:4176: 0.89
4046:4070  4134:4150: 0.91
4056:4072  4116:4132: 0.83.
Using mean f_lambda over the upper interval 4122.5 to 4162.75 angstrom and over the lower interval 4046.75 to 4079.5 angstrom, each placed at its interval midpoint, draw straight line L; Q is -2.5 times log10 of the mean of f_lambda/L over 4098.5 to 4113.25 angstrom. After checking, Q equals 0.25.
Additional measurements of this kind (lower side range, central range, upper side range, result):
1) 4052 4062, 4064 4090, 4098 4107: -0.048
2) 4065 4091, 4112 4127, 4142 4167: 0.128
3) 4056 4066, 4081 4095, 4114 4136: 0.120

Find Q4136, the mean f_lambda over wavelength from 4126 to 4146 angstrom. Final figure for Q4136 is 12.5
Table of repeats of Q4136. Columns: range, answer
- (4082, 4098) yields 10.8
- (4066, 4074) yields 12.9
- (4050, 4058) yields 13.9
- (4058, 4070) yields 13.3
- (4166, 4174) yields 12.2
